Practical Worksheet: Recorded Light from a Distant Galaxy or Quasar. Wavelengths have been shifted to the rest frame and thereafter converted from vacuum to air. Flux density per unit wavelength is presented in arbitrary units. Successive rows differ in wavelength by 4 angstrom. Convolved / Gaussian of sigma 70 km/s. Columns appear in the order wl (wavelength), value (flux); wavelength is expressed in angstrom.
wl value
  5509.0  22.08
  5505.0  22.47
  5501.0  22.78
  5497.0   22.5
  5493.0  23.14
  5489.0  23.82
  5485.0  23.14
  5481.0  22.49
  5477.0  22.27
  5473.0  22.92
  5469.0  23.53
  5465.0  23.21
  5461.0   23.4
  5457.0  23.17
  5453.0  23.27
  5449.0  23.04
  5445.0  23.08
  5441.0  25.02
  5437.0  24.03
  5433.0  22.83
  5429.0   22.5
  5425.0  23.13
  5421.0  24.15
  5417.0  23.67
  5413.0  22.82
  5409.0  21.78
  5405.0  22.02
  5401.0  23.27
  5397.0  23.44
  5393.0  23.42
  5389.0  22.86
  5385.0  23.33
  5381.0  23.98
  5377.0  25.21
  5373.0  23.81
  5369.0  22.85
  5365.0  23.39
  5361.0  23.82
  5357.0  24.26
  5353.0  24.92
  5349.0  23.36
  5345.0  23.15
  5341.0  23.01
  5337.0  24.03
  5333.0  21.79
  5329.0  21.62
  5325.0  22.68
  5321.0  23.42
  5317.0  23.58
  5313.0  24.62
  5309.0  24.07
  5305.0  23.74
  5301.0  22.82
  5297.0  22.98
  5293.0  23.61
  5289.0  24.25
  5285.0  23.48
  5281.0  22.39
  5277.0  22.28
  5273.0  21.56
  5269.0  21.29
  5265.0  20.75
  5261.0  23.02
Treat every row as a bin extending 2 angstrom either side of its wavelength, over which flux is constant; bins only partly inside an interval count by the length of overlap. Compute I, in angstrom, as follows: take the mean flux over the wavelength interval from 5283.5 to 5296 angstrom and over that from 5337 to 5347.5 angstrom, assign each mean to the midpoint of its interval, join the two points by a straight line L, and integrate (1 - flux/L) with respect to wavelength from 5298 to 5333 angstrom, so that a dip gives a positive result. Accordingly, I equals 0.4 angstrom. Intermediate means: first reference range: 23.7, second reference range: 23.3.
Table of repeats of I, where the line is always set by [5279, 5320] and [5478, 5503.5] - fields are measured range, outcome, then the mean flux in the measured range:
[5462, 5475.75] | -0.10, 23.2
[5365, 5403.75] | -0.42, 23.5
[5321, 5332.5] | 0.56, 22.3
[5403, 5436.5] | 0.36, 22.9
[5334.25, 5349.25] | 0.07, 23.3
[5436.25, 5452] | -0.44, 23.7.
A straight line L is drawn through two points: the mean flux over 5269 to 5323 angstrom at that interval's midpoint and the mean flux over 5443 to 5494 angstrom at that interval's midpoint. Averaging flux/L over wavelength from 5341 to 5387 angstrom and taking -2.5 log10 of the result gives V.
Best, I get -0.028 mag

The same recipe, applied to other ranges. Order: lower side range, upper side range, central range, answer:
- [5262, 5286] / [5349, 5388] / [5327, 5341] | 0.03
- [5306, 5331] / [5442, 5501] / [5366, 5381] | -0.03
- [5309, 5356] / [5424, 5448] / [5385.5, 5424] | 0.02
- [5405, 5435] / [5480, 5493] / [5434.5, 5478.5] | -0.01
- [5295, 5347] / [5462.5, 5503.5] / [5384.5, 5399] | -0.01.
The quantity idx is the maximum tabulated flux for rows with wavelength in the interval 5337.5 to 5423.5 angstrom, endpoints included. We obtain 25.21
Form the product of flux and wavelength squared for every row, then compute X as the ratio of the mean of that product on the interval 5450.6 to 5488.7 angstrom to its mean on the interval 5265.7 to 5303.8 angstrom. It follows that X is 1.1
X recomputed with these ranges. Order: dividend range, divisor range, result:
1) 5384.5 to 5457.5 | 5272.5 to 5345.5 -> 1.05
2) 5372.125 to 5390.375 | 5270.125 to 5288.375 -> 1.10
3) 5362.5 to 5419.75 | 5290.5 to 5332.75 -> 1.03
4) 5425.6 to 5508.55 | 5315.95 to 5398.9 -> 1.03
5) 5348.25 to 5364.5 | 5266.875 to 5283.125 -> 1.13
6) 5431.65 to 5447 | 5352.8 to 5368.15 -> 1.02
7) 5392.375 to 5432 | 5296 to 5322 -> 1.01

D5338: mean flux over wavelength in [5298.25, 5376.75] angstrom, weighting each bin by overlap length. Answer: 23.5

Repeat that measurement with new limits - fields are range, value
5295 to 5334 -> 23.2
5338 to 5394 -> 23.7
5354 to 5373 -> 23.7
